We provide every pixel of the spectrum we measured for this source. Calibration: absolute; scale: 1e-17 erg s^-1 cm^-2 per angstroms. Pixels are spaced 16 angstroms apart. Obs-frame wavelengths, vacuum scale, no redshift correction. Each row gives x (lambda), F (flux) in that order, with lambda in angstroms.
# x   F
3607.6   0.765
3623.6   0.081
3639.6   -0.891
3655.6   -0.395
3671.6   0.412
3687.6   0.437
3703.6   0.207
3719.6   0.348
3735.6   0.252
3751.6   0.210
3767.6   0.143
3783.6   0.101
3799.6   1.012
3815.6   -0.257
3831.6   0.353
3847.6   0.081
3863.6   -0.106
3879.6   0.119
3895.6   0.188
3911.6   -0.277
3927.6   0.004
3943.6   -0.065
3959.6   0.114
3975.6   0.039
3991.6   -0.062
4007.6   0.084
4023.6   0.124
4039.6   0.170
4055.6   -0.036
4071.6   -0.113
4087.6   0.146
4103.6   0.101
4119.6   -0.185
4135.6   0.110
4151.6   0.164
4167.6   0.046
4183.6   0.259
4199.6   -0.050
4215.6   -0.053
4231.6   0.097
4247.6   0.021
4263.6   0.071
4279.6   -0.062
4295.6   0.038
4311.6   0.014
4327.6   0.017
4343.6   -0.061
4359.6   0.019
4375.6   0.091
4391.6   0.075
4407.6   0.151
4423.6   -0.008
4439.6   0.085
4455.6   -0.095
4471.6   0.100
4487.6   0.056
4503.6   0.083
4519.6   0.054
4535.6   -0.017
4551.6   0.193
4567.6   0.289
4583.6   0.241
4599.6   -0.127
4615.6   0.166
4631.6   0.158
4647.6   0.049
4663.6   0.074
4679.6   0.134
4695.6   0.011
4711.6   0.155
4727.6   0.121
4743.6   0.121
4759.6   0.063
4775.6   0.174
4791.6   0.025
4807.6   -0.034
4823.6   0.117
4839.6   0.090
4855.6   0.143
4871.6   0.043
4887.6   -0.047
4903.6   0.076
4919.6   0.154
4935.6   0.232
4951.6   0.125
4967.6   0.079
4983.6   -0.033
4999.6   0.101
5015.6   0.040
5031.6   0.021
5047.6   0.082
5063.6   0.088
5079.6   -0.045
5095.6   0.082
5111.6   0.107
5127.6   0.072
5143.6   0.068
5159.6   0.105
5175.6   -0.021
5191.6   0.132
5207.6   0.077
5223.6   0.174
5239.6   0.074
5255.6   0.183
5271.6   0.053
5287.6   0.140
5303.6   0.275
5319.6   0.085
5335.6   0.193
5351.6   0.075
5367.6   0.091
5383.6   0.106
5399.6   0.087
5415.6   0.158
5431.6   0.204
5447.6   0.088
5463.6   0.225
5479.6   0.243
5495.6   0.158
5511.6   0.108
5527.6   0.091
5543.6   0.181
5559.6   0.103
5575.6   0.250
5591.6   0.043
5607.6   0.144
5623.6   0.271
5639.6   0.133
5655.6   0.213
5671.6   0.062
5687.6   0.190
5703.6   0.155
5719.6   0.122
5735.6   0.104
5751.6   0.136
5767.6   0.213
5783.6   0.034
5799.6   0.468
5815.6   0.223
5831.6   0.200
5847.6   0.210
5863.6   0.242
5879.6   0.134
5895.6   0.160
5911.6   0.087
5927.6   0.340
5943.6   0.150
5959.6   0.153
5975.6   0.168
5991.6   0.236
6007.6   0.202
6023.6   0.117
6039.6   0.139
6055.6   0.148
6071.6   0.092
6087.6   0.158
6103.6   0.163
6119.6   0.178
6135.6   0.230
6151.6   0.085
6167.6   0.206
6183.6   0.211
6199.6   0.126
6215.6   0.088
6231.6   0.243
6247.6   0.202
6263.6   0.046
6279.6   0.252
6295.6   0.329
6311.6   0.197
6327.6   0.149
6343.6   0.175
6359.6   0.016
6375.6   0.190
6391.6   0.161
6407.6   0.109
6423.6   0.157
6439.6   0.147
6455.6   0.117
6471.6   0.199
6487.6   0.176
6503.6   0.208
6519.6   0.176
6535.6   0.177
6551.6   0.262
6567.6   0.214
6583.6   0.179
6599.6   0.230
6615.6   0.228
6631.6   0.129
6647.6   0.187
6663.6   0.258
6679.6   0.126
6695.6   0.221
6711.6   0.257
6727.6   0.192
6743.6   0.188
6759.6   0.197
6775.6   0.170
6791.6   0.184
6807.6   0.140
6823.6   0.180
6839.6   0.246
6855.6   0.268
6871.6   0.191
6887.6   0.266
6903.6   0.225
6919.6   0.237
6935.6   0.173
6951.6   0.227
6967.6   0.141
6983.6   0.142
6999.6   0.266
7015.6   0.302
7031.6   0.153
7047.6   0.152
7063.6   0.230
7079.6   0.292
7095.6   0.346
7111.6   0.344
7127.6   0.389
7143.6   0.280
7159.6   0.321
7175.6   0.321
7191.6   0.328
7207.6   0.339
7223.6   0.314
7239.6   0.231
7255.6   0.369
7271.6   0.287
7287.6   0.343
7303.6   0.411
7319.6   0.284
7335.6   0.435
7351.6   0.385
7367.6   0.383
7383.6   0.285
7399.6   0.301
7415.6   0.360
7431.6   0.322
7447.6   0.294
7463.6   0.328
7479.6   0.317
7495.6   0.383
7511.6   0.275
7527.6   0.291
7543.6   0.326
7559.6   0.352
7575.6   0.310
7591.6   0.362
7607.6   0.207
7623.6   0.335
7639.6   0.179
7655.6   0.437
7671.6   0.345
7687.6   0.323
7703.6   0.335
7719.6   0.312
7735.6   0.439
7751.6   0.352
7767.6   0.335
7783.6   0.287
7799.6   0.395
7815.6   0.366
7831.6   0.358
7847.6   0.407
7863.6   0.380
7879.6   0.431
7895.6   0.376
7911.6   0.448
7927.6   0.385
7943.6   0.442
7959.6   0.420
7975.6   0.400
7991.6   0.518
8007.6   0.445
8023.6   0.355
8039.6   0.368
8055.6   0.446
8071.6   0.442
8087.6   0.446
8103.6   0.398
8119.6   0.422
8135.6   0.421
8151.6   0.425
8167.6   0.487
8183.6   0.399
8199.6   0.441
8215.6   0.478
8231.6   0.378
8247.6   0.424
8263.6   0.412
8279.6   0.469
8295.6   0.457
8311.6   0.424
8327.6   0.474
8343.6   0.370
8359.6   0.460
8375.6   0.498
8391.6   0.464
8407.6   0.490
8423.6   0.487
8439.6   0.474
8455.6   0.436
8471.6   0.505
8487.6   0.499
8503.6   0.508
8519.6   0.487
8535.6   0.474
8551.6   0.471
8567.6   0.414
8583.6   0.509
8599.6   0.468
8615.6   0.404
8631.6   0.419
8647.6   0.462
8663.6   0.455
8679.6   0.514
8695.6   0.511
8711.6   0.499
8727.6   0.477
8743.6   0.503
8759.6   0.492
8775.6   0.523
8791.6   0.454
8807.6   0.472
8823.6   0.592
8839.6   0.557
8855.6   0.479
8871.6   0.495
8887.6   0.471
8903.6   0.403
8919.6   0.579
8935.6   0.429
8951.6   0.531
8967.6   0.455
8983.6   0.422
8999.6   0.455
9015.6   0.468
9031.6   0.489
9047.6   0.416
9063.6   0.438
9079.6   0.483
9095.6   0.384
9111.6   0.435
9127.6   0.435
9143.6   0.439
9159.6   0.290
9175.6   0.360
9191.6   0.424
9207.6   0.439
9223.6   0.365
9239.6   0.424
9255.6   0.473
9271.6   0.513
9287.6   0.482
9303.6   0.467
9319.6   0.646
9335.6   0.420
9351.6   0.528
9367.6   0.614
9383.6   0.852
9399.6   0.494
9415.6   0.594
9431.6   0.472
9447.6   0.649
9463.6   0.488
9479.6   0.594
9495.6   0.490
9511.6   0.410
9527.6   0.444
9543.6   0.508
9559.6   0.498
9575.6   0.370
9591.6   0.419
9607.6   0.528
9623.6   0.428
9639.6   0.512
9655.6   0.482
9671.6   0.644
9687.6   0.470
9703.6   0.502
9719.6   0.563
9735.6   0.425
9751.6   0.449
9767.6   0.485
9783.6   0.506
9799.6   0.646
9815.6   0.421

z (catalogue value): 0.773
